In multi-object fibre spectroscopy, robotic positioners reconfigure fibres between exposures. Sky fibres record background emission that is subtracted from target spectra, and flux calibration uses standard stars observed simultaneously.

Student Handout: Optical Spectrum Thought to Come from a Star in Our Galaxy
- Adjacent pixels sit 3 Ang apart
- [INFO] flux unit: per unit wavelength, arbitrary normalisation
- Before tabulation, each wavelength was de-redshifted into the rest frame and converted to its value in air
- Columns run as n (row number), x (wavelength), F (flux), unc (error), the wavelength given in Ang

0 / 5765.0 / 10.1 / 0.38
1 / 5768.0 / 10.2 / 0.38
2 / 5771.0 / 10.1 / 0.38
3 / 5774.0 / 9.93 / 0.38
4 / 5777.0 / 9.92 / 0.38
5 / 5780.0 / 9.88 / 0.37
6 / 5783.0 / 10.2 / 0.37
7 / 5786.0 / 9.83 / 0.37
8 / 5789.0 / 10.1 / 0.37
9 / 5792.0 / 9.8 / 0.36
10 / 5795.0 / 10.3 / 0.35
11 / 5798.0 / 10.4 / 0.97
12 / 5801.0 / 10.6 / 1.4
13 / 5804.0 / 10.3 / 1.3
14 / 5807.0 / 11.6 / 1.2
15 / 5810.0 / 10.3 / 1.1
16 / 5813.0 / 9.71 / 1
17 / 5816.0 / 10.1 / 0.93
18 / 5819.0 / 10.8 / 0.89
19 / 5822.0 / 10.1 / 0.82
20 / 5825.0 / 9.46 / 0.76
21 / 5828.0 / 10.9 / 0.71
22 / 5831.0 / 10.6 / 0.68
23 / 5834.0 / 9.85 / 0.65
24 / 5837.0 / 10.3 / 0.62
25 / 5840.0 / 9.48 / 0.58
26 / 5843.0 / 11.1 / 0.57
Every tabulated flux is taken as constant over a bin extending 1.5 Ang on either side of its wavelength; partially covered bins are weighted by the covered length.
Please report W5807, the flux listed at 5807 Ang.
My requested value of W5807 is 11.6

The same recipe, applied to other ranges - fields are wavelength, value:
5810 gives 10.3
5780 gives 9.88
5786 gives 9.83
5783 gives 10.2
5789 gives 10.1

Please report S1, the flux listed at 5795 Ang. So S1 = 10.3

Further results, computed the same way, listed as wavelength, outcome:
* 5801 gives 10.6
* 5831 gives 10.6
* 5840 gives 9.48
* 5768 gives 10.2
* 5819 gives 10.8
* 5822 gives 10.1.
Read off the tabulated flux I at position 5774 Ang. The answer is 9.93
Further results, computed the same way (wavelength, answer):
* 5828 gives 10.9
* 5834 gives 9.85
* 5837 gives 10.3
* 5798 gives 10.4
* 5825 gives 9.46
